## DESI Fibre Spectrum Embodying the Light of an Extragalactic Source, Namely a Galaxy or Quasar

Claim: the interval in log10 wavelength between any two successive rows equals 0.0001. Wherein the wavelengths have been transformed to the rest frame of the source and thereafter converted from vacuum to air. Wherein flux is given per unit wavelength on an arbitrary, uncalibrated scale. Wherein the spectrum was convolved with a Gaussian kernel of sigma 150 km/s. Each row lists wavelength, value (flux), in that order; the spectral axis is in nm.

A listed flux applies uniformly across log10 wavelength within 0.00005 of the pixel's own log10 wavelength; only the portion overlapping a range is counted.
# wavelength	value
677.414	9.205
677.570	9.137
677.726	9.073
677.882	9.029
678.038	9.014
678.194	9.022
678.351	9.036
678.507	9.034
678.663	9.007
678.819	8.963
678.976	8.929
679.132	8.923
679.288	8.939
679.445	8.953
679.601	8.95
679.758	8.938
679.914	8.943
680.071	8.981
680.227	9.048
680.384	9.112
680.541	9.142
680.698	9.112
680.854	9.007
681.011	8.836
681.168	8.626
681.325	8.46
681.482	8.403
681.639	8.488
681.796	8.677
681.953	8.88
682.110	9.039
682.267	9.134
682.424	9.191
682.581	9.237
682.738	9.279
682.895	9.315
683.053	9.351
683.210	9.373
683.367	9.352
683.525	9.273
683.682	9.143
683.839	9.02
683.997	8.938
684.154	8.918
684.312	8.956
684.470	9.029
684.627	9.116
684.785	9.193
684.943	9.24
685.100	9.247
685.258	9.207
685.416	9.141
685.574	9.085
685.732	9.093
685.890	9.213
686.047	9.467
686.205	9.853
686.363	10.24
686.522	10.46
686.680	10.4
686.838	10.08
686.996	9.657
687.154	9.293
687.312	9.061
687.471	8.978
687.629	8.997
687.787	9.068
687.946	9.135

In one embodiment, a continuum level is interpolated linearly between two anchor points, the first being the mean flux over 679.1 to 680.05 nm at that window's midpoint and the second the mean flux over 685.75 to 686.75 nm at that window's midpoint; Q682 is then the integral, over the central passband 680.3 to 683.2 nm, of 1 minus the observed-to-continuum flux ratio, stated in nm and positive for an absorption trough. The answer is 0.09 nm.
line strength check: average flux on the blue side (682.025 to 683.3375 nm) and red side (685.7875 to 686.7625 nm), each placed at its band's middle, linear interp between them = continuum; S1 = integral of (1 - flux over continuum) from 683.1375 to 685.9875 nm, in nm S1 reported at 0.14 nm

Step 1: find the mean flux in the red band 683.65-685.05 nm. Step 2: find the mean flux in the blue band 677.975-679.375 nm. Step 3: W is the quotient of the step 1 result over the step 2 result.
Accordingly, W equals 1.0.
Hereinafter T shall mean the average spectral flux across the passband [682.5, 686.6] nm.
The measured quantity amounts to 9.3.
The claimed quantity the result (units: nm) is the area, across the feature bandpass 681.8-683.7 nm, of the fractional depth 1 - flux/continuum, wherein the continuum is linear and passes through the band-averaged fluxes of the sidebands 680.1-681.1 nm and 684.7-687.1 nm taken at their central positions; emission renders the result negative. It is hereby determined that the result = 0.01 nm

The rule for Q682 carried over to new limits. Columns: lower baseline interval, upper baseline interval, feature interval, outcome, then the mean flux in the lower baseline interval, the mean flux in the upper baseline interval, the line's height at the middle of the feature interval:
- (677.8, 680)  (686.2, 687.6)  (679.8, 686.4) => 0.20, 8.98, 9.74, 9.38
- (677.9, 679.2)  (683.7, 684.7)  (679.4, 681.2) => 0.00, 8.99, 9.01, 9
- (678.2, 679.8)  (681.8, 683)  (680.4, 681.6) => 0.03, 8.97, 9.13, 9.06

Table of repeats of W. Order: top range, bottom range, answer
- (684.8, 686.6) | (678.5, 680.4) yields 1.05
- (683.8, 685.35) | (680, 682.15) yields 1.03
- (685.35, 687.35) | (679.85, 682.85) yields 1.08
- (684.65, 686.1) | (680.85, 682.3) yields 1.05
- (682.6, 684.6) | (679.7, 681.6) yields 1.03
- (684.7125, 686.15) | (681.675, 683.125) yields 1.01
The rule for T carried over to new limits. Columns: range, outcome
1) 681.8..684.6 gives 9.13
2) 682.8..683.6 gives 9.33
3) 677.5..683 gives 8.97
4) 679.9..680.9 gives 9.06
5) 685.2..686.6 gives 9.53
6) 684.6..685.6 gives 9.18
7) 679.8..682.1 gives 8.84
